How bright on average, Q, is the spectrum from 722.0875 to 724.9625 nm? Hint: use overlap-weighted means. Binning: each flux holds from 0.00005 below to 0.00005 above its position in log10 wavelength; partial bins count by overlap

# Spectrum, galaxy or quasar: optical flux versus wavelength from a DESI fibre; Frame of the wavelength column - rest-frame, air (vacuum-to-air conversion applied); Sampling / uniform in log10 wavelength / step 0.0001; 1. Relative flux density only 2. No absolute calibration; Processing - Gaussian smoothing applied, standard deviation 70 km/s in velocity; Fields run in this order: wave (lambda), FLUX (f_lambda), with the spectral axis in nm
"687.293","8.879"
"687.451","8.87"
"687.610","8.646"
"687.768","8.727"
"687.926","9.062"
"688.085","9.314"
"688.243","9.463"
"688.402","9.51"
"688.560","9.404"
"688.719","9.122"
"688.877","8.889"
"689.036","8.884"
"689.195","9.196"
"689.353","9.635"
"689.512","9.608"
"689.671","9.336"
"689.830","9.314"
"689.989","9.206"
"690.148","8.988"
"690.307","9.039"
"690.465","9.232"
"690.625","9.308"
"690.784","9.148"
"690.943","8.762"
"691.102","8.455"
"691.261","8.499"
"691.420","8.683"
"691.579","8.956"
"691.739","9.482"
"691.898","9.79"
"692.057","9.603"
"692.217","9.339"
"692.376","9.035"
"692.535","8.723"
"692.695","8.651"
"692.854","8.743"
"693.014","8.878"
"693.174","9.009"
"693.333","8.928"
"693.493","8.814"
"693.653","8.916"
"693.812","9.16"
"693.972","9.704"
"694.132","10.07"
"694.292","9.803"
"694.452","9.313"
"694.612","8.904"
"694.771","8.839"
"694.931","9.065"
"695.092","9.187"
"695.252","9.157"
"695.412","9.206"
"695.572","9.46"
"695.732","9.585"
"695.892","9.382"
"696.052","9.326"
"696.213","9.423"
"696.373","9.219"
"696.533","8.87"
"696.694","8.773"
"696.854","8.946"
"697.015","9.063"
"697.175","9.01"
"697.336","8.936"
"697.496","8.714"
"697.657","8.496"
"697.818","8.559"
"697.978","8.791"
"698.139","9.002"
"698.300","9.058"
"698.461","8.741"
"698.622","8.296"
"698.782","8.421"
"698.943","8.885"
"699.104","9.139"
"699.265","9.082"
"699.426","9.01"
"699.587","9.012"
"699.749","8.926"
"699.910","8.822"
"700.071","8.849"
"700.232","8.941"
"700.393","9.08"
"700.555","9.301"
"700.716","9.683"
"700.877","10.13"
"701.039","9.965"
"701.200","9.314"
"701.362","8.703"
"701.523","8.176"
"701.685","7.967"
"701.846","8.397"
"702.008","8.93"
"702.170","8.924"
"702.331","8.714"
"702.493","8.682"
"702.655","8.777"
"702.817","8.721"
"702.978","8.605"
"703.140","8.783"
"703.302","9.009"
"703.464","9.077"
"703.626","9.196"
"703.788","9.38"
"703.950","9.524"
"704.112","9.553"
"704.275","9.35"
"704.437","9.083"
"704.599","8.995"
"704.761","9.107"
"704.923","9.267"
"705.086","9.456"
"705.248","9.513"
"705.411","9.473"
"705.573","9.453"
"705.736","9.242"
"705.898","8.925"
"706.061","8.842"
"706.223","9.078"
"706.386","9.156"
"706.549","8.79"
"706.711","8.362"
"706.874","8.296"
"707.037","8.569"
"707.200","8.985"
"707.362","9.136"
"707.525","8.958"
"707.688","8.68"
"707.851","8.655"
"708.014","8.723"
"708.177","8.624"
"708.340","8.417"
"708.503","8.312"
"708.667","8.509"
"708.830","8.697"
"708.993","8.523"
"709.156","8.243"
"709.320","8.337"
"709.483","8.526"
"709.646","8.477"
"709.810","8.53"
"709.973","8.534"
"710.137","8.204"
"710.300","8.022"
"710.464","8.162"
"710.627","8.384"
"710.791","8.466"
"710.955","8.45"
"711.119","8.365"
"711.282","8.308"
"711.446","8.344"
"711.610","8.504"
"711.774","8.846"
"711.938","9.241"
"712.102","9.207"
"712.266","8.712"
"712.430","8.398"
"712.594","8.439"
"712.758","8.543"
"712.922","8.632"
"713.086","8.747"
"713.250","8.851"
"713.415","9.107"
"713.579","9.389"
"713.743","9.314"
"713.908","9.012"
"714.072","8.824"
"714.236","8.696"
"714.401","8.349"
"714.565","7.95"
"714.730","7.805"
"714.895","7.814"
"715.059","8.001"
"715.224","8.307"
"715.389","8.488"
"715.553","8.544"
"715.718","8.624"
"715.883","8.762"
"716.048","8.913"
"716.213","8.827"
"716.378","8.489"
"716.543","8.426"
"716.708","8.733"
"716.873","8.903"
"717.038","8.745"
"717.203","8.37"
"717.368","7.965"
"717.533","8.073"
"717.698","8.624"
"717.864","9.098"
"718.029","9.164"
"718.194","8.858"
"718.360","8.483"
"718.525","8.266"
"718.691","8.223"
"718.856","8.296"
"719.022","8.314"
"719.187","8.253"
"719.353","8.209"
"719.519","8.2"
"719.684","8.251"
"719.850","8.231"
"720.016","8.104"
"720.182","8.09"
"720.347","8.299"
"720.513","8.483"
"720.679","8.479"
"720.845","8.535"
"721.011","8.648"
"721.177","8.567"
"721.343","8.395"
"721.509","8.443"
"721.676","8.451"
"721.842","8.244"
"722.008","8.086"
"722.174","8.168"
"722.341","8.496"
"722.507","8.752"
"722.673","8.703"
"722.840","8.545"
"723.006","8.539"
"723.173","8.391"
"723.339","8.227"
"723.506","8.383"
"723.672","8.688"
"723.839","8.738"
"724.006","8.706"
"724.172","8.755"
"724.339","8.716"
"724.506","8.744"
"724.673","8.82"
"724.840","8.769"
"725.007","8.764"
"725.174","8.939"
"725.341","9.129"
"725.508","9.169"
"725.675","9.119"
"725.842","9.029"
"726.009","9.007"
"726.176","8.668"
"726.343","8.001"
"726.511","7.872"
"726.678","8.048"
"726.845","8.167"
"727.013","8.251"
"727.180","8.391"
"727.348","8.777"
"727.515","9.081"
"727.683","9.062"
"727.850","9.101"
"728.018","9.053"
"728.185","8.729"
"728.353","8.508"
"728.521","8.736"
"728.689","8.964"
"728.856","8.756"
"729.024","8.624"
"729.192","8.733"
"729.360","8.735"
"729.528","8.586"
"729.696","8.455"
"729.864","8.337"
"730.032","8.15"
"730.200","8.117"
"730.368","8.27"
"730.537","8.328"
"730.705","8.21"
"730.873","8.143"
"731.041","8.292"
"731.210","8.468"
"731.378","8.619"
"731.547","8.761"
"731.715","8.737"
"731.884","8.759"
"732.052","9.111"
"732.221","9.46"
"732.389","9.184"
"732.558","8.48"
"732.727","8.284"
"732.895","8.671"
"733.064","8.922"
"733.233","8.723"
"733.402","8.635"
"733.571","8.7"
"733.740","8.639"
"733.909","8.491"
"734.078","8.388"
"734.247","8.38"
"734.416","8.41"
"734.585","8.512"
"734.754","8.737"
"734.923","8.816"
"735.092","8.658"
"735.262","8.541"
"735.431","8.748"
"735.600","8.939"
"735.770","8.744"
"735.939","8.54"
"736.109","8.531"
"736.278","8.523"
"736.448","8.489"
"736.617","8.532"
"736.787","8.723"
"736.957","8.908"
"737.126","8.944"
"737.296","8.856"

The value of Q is 8.6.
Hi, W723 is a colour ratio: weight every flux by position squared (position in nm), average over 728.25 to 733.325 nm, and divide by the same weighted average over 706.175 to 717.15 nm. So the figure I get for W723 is 1.1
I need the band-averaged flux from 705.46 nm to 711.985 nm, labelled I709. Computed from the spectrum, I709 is 8.62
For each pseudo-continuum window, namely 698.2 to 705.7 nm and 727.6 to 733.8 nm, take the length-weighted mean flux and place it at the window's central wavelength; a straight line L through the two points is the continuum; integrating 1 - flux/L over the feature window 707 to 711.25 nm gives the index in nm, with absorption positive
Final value 0.20 nm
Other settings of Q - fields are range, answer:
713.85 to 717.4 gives 8.48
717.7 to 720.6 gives 8.41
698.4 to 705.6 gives 9.03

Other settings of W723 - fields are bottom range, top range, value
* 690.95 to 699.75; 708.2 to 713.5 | 0.99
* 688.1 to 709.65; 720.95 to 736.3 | 1.04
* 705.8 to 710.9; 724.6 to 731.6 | 1.06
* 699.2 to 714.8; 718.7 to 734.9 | 1.03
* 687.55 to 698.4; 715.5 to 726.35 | 1.02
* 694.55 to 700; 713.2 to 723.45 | 1.00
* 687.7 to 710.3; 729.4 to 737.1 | 1.05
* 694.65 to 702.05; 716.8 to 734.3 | 1.03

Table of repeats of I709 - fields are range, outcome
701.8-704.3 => 8.97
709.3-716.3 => 8.56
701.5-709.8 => 8.85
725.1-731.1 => 8.6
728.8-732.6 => 8.58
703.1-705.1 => 9.21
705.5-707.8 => 8.89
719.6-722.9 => 8.4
